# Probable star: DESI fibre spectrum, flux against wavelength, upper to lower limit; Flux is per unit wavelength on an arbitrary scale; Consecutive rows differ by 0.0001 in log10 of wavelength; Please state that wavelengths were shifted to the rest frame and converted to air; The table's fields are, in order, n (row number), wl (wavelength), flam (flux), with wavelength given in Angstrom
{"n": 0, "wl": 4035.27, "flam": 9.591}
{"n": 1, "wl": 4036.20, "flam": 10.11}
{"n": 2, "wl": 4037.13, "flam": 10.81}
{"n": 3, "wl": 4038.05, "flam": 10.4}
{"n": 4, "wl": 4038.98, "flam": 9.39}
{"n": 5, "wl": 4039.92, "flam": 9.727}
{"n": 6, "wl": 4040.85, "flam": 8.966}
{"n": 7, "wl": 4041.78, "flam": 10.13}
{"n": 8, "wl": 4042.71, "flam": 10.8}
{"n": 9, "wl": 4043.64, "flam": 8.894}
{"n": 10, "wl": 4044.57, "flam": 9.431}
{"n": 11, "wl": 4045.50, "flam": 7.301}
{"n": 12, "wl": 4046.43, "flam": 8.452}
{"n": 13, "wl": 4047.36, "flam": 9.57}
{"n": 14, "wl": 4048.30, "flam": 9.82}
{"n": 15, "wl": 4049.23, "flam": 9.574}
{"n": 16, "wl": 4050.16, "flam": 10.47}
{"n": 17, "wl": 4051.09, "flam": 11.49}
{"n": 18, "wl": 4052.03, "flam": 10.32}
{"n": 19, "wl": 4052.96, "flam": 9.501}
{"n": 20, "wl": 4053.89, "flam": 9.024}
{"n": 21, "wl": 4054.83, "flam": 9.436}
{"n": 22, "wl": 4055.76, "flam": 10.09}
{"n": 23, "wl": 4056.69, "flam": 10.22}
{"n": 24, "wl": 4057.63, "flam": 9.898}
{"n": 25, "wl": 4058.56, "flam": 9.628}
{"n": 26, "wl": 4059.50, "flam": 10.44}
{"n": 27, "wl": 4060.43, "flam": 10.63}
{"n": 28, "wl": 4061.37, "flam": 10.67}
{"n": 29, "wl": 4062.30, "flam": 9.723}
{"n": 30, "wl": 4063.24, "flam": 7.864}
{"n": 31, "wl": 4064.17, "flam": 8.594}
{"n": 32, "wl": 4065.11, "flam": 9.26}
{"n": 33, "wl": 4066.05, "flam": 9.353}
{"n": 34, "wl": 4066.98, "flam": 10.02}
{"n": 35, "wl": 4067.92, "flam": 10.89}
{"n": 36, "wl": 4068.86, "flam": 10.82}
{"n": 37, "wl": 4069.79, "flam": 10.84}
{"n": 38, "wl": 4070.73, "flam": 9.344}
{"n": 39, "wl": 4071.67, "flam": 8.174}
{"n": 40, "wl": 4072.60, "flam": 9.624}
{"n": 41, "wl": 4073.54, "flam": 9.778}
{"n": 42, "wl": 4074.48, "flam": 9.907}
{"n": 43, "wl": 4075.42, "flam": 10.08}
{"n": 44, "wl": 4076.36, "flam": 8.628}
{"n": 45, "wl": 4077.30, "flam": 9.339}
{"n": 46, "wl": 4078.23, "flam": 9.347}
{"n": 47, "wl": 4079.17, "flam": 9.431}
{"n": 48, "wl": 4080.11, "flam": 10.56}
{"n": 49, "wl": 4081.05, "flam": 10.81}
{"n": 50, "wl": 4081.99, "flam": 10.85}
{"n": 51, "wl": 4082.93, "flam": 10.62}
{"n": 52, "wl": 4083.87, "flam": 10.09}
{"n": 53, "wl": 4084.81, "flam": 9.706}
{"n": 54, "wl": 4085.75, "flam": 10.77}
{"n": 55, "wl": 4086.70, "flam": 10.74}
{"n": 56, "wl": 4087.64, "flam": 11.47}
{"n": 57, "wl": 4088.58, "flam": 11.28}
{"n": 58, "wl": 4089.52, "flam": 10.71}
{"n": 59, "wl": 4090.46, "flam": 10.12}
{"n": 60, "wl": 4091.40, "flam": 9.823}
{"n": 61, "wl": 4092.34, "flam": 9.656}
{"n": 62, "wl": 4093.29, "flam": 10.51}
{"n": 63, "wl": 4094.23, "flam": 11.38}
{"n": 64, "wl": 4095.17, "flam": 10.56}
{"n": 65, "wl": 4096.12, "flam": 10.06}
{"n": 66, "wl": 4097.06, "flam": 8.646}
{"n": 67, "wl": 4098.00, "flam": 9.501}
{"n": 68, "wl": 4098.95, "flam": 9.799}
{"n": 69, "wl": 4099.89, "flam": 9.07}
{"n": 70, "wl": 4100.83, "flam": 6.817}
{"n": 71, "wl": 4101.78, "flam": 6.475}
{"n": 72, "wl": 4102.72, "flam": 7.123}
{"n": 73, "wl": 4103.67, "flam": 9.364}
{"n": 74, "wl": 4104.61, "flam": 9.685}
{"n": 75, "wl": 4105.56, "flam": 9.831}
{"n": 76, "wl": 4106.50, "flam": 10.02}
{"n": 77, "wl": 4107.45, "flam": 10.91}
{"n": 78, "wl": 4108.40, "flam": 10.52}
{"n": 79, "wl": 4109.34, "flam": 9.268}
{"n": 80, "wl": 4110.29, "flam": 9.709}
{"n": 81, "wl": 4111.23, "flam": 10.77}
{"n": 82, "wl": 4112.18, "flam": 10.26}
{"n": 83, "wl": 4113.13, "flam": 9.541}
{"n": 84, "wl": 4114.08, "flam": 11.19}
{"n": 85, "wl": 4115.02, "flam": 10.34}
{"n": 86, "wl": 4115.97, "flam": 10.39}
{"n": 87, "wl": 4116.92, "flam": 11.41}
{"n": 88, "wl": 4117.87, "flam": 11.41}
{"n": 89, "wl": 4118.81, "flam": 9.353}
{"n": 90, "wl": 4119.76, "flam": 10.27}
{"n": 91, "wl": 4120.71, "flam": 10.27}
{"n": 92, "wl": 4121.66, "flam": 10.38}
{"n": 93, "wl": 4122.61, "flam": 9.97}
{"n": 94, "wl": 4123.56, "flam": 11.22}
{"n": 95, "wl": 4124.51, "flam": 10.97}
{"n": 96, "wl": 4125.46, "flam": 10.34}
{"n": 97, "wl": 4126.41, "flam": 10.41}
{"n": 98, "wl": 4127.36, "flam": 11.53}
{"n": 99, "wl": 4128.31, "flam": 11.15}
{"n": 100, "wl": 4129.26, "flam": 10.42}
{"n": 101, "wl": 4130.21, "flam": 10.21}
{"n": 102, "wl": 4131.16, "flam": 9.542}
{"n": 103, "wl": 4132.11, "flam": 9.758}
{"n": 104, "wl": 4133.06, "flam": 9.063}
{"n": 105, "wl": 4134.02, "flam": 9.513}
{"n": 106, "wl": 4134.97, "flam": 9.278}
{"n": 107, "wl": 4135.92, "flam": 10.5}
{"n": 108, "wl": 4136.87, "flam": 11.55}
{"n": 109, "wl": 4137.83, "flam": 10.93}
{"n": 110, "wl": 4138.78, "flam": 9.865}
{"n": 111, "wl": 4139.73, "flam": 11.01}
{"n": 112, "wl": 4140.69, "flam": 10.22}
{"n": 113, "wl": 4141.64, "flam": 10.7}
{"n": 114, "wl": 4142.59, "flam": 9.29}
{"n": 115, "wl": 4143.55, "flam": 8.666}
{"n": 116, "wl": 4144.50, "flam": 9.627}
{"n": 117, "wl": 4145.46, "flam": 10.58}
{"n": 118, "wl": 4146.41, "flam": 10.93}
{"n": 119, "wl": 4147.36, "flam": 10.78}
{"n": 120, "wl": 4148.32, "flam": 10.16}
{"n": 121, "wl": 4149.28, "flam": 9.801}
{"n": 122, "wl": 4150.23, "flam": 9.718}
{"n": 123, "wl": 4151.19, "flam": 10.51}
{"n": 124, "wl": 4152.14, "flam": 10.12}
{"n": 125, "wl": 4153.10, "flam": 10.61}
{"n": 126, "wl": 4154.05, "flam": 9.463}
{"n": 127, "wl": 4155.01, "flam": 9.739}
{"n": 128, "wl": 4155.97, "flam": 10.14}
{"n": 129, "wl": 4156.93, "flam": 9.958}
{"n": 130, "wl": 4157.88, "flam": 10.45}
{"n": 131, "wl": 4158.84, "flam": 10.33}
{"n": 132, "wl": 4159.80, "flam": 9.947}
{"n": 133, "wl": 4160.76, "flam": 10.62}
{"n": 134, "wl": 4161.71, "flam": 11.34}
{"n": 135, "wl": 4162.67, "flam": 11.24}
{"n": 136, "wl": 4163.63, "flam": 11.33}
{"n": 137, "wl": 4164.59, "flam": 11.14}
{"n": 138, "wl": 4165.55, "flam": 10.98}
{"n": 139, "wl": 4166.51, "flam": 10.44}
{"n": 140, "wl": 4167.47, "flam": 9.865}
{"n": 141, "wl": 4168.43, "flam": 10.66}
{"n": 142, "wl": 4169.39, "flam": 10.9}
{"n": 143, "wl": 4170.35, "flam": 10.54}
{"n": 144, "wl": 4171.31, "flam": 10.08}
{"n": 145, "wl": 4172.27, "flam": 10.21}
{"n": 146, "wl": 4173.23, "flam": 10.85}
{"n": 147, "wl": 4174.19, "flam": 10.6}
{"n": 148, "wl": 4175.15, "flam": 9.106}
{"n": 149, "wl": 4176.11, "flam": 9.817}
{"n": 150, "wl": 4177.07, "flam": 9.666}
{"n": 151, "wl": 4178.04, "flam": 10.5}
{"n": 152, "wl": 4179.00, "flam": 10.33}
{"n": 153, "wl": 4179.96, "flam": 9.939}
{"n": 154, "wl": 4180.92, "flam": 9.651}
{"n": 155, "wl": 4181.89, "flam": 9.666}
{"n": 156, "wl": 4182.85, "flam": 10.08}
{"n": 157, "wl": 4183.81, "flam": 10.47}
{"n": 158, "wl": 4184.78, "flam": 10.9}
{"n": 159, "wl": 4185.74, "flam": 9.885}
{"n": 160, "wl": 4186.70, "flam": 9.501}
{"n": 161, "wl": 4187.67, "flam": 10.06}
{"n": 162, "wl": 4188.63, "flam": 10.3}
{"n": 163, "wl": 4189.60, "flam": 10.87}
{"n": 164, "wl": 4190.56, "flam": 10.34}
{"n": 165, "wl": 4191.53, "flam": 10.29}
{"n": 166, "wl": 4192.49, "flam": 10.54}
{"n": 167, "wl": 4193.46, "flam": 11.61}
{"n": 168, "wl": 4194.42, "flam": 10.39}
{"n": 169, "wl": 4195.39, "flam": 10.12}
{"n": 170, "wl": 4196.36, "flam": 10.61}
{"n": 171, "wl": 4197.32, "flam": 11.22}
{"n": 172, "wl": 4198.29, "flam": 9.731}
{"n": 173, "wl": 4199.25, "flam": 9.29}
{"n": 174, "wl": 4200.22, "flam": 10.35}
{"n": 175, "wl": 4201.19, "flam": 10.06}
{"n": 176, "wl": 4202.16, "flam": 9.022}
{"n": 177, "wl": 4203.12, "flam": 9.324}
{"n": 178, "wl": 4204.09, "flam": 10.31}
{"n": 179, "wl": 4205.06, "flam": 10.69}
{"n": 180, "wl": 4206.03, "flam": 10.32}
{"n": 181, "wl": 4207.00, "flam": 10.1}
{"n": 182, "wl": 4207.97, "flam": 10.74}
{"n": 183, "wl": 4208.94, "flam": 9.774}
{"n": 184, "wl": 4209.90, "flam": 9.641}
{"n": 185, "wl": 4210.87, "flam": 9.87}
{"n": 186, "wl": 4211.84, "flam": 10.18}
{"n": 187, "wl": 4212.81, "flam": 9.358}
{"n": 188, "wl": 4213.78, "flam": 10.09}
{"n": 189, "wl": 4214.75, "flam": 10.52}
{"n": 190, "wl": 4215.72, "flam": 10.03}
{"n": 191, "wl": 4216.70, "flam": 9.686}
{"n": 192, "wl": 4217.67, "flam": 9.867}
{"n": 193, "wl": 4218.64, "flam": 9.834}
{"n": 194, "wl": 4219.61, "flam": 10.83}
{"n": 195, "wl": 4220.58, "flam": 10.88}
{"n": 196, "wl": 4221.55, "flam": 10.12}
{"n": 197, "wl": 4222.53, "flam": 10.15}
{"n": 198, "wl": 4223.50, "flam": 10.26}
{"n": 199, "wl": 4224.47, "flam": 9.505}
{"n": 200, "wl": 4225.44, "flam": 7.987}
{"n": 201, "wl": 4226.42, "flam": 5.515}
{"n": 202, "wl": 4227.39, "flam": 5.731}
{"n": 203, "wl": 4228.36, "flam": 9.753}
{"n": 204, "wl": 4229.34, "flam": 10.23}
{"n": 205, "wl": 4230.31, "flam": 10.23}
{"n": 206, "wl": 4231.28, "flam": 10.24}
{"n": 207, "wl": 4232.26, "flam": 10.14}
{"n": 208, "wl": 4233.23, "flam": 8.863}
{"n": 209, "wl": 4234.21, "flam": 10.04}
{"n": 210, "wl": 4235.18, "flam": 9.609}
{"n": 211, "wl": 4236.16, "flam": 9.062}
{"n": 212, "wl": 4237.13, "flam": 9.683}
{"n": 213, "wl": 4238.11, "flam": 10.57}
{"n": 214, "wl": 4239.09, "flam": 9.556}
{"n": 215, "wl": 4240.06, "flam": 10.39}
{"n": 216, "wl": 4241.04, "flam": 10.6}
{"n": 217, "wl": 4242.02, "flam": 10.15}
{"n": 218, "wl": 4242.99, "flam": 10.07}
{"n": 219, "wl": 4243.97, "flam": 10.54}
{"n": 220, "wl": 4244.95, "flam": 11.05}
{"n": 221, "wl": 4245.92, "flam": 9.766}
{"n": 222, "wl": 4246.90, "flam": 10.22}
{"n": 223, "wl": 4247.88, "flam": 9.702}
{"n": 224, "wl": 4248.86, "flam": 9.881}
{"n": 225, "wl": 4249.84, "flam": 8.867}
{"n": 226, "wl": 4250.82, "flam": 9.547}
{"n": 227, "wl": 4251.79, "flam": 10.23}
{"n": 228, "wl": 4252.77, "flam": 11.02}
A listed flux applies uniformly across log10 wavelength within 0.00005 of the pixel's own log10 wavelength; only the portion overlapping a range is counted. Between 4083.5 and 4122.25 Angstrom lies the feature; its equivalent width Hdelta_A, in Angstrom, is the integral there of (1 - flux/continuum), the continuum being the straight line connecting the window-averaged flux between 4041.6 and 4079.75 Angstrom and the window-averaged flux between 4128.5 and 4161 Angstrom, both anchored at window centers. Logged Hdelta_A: -0.3 Angstrom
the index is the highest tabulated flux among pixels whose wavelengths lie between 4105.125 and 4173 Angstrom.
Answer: 11.55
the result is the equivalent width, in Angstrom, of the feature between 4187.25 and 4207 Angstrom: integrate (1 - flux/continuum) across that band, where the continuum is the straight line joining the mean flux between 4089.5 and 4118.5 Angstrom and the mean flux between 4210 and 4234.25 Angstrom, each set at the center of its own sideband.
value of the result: -1.30 Angstrom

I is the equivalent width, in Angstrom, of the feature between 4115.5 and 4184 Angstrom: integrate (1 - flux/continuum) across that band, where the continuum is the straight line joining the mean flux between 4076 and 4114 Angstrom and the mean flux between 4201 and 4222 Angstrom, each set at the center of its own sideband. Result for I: -2.5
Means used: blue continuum 9.86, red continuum 10.1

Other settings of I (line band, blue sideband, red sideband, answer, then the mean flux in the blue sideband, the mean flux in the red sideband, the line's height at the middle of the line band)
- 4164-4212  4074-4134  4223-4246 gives -2.4 Angstrom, 10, 9.57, 9.74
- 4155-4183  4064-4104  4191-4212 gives -0.8 Angstrom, 9.77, 10.2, 10.1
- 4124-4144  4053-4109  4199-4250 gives -0.9 Angstrom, 9.8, 9.8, 9.8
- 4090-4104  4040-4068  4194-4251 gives 0.7 Angstrom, 9.67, 9.84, 9.71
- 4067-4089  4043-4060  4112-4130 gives -0.3 Angstrom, 9.66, 10.6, 10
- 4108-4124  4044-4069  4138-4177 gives -0.5 Angstrom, 9.7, 10.3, 10.1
